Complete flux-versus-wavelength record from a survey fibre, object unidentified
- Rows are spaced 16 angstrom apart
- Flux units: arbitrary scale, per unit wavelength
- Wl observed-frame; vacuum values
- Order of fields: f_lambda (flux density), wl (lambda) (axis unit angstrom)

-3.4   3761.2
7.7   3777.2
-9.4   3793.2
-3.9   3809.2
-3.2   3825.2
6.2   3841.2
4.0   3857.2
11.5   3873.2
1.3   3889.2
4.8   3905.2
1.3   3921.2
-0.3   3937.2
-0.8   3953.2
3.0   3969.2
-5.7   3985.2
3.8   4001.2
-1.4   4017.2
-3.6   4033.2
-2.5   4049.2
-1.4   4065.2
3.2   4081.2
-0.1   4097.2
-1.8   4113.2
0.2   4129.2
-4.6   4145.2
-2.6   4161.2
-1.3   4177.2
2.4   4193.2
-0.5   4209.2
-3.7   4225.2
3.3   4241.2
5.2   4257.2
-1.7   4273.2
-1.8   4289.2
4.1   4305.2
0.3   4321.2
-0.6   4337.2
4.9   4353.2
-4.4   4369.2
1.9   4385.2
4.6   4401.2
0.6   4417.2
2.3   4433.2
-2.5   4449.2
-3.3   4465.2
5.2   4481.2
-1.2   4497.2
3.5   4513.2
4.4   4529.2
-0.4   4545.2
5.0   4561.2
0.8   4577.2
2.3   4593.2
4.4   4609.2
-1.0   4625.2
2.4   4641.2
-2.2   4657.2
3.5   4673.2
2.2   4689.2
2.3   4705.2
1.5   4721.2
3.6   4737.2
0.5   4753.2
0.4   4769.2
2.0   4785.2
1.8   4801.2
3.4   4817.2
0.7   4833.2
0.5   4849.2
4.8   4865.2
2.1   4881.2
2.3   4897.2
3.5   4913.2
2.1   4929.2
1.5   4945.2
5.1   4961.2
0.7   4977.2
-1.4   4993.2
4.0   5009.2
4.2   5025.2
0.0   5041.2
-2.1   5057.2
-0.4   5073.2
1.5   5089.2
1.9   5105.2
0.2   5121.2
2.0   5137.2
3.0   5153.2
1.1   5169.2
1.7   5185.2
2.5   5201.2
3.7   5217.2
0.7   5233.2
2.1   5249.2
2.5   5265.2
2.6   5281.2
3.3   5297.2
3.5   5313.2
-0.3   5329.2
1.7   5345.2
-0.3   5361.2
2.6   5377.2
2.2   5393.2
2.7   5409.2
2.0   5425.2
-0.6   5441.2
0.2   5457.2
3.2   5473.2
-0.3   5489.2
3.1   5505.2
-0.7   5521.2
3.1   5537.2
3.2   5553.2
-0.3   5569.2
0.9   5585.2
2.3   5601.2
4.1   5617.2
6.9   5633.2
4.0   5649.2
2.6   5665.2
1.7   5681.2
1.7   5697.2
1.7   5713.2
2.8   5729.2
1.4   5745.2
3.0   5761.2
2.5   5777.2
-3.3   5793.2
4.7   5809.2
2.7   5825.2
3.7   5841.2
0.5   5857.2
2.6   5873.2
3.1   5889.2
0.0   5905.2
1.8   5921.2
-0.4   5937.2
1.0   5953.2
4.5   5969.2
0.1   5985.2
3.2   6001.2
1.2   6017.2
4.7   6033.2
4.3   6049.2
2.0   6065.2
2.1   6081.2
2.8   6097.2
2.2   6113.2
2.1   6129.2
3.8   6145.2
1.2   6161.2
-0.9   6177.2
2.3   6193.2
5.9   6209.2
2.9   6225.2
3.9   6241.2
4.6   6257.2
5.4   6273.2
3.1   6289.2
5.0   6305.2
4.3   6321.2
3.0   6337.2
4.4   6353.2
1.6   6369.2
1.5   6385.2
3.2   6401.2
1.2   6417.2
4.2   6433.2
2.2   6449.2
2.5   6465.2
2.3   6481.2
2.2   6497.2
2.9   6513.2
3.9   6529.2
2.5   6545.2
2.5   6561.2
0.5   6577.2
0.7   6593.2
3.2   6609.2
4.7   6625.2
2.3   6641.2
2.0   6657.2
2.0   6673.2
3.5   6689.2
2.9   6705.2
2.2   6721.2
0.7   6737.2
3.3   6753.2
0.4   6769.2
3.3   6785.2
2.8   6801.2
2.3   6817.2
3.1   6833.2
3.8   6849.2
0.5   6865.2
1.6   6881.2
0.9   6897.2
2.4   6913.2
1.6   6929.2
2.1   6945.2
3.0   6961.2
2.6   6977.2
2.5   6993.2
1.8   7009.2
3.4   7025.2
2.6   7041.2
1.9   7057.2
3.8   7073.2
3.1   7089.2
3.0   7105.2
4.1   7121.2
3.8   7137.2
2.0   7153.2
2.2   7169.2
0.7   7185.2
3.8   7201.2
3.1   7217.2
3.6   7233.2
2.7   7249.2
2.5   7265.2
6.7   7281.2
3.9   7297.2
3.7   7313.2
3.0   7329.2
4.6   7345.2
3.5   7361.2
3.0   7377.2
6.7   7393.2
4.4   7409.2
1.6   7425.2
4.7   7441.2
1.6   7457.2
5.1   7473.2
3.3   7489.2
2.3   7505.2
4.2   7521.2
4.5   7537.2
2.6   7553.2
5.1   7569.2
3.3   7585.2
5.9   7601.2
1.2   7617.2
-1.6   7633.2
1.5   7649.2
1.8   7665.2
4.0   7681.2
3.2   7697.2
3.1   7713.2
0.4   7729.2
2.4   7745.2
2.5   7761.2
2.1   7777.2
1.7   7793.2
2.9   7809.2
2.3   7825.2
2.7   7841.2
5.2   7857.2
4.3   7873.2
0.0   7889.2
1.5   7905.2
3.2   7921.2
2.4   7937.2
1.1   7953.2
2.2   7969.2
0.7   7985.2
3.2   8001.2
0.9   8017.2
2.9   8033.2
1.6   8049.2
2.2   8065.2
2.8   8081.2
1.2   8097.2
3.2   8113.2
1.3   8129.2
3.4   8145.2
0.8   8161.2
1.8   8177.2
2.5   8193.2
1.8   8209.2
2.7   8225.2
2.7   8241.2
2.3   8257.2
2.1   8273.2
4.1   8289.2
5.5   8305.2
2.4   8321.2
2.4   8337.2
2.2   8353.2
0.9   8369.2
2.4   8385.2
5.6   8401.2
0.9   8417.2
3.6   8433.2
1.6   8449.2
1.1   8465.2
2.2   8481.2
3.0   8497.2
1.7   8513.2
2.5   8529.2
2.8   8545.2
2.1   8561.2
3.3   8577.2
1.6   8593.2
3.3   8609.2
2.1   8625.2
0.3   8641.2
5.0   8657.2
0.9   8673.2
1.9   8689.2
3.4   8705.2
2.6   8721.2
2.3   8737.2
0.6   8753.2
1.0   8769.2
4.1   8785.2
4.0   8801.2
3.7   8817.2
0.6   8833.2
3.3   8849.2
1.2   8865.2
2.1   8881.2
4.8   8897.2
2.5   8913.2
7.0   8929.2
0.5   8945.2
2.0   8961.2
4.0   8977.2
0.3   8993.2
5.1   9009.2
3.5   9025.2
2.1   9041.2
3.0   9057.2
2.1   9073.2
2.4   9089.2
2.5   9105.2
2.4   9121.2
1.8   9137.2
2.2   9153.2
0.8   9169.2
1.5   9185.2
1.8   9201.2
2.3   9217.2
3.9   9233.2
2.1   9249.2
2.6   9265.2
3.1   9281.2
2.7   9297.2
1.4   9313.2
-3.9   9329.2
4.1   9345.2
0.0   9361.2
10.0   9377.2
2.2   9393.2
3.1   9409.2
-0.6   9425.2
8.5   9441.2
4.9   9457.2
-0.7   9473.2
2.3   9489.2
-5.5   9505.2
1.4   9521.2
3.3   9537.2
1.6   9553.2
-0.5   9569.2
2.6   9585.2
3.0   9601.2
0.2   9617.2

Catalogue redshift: 0.125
